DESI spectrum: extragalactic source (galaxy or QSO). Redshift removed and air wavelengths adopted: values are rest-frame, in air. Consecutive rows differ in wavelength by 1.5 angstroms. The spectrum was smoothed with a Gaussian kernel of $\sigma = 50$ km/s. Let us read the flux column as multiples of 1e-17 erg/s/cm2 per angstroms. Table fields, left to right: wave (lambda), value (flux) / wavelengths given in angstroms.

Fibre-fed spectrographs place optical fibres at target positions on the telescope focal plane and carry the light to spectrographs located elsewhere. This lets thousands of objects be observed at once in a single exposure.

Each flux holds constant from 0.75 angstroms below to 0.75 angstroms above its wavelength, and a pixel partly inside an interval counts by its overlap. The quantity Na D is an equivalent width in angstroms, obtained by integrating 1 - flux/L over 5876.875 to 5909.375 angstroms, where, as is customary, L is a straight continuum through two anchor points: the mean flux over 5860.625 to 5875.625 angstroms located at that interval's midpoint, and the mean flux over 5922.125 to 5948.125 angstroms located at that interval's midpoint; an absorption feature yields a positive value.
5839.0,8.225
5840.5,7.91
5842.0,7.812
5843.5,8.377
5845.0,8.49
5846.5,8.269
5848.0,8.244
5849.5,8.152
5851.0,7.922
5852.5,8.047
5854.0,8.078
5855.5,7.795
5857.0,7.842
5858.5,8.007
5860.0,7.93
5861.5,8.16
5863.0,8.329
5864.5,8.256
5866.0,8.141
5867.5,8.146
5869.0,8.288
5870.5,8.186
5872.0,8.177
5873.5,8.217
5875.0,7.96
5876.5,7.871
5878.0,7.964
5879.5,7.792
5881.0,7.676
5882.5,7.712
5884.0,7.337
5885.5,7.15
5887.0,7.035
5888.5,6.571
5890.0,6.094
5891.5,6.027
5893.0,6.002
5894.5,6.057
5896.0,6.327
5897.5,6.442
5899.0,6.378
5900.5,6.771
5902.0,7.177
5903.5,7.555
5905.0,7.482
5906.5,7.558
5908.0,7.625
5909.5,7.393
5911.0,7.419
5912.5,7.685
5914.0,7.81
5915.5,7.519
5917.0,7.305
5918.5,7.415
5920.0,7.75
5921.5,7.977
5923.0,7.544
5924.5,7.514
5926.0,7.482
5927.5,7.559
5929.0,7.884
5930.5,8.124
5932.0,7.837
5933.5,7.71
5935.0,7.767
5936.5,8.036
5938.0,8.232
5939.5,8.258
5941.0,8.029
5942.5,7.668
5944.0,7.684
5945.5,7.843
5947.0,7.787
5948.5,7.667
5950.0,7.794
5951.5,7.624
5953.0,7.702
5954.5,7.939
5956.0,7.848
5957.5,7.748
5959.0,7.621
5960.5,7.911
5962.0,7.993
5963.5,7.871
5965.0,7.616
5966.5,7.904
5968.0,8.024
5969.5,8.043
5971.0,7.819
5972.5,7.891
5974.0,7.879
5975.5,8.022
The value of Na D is 4.2 angstroms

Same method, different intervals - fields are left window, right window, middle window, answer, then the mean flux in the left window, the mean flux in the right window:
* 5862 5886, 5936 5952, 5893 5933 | 2.9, 7.96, 7.88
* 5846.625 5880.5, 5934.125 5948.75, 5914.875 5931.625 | 0.6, 8.07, 7.9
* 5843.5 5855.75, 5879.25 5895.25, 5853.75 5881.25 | -2.0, 8.15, 6.83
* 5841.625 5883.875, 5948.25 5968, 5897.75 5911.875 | 1.3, 8.06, 7.8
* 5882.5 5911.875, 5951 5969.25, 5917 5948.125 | -1.6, 6.89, 7.83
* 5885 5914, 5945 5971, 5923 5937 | -0.7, 6.9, 7.82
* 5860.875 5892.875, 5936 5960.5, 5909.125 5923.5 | 0.3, 7.64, 7.84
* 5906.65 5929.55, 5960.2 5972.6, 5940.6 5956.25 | 0.0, 7.59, 7.9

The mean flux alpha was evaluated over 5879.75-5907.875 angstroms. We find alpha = 6.89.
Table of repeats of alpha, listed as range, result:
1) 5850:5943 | 7.58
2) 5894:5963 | 7.58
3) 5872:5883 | 7.91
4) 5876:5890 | 7.38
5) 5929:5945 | 7.93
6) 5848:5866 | 8.06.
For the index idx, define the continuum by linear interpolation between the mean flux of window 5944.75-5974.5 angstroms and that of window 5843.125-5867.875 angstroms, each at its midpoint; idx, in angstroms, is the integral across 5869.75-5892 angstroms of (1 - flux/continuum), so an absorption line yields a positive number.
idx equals 1.62 angstroms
